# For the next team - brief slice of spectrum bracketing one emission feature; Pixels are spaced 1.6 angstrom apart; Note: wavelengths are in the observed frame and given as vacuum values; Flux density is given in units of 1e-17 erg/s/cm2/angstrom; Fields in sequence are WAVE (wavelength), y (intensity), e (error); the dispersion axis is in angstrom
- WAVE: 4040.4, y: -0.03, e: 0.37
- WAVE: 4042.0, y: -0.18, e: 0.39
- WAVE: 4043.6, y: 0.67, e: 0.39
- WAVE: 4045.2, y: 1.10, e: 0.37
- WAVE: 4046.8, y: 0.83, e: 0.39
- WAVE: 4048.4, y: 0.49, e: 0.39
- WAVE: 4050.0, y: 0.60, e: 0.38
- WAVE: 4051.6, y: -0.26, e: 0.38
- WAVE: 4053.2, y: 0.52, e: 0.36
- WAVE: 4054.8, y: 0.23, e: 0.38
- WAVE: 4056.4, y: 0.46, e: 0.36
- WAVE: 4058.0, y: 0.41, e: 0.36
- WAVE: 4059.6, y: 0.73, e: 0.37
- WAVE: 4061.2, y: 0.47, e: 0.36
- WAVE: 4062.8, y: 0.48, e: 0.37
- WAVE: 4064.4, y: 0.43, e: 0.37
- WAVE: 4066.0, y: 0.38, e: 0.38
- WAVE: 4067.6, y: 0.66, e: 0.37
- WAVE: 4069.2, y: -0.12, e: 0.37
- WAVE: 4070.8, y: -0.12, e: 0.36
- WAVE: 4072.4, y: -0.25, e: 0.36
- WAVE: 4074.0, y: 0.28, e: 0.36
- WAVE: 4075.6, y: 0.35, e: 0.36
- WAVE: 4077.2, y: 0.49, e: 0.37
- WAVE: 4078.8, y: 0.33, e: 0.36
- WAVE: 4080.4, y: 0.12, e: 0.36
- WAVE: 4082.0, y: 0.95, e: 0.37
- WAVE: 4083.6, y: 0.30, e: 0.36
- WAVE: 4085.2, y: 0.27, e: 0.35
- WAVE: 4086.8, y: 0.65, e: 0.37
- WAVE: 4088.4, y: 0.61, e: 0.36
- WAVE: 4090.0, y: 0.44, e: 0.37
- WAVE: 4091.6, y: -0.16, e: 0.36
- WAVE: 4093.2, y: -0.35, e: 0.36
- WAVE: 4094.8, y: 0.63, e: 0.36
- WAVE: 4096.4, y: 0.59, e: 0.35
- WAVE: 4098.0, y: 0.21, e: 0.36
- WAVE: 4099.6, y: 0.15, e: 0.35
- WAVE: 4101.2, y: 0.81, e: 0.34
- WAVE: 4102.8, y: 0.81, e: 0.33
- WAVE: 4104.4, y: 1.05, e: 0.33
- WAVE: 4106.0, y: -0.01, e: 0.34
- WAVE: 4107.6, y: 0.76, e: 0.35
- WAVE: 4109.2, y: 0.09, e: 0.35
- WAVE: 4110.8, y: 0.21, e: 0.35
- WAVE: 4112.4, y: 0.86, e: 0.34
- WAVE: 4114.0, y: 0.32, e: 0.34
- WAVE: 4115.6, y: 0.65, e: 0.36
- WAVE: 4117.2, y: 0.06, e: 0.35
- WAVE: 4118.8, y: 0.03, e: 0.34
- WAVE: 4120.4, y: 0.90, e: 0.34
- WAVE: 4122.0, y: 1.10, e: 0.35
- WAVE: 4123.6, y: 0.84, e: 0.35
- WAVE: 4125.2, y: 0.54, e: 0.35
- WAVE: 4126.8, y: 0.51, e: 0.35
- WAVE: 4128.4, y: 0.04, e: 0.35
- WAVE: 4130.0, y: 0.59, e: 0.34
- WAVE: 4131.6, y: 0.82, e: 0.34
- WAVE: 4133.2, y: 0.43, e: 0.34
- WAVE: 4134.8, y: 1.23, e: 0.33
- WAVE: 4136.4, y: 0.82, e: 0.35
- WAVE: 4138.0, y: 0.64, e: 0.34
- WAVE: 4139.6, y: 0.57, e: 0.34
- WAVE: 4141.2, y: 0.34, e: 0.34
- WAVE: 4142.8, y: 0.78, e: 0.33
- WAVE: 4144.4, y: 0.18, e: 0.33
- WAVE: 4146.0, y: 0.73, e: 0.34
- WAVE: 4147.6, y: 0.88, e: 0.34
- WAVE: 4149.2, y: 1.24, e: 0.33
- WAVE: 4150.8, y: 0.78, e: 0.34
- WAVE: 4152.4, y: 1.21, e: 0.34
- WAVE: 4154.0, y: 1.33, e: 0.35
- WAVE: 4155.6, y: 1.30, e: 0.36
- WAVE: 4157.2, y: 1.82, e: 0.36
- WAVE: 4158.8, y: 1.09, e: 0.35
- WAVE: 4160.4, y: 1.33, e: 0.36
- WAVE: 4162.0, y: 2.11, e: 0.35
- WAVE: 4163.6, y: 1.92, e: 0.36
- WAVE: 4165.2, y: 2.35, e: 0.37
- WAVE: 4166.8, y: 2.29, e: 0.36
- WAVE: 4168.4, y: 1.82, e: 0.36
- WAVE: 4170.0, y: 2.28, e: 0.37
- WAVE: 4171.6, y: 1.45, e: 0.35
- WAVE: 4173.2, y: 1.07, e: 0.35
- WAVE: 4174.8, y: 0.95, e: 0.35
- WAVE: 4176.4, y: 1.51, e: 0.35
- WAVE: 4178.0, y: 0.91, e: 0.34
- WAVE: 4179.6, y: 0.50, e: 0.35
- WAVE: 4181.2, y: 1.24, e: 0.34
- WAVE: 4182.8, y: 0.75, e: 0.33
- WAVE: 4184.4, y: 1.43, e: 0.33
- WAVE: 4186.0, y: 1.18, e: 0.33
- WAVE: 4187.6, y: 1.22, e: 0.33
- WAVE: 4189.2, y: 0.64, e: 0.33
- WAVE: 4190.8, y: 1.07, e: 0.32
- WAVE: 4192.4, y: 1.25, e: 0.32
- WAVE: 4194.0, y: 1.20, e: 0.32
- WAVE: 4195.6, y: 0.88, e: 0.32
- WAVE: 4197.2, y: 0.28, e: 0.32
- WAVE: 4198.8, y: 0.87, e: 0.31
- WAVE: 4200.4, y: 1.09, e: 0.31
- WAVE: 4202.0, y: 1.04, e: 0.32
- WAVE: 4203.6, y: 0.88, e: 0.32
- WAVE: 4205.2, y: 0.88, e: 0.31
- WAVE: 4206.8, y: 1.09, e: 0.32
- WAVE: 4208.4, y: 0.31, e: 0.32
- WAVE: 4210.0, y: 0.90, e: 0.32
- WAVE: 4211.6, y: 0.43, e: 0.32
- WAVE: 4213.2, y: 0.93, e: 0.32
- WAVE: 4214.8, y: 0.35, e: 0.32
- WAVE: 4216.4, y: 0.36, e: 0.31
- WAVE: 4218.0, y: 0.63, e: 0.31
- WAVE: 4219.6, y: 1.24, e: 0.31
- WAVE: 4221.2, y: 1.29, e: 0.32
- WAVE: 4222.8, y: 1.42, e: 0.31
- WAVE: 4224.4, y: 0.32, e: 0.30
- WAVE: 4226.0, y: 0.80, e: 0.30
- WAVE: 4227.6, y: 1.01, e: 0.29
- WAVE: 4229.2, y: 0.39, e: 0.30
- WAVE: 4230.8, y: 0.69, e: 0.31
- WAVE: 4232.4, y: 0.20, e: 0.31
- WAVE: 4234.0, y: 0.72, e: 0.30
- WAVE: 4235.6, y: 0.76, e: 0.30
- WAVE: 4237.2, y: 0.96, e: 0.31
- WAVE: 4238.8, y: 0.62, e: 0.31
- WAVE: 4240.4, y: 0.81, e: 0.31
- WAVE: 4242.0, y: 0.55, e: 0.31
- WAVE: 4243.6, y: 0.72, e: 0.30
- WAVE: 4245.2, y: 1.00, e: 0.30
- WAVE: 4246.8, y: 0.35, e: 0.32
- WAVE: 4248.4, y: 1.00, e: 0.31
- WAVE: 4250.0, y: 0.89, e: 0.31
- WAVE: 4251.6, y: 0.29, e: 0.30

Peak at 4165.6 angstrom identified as Lyman alpha 1216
